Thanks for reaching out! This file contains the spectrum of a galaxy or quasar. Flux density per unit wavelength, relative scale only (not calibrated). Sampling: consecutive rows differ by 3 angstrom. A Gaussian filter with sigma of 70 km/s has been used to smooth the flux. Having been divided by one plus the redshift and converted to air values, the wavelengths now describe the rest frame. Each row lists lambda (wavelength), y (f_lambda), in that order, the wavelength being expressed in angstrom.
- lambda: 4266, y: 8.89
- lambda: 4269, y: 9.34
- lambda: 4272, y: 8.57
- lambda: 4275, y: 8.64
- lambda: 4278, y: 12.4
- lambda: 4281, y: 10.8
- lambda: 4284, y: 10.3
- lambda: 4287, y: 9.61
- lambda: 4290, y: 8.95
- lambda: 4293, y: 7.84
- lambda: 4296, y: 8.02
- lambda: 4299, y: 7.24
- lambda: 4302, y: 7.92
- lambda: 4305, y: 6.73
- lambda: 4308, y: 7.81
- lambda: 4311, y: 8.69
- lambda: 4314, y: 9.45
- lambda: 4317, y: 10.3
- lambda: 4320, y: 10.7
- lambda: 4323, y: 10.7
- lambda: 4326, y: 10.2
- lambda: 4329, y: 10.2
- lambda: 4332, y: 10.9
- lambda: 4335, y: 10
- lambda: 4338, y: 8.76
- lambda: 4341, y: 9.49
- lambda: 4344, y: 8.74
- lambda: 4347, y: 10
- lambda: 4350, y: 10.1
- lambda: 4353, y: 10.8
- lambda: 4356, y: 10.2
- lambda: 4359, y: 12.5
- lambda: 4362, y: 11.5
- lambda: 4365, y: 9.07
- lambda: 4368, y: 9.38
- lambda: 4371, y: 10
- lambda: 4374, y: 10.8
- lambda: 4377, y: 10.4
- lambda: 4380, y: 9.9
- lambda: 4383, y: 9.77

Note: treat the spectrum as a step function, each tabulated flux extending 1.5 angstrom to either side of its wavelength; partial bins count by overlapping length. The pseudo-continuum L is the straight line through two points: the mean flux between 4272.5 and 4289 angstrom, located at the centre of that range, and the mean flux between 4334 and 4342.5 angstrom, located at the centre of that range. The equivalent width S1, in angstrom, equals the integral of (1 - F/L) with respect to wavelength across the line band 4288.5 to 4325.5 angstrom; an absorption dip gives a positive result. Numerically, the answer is 4.0 angstrom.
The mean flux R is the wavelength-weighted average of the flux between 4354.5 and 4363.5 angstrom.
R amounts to 11.4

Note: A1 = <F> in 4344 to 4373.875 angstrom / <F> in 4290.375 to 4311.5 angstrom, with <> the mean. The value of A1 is 1.3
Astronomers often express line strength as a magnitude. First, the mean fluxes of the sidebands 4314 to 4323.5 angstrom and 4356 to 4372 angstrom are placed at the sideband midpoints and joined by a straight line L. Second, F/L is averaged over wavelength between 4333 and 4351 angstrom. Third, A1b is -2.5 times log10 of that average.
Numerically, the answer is 0.097 mag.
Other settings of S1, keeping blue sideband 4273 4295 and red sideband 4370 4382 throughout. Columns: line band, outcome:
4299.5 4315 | 2.9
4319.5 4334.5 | -0.8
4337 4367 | 0.0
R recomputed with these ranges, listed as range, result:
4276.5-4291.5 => 10.4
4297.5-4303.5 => 7.58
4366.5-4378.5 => 10.1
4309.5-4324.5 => 9.97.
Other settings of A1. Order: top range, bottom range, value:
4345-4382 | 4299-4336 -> 1.11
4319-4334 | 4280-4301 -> 1.18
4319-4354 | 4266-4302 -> 1.09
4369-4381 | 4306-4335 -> 1.04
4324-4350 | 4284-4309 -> 1.20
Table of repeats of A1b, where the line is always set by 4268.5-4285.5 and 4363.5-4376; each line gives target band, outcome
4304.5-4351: 0.036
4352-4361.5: -0.140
